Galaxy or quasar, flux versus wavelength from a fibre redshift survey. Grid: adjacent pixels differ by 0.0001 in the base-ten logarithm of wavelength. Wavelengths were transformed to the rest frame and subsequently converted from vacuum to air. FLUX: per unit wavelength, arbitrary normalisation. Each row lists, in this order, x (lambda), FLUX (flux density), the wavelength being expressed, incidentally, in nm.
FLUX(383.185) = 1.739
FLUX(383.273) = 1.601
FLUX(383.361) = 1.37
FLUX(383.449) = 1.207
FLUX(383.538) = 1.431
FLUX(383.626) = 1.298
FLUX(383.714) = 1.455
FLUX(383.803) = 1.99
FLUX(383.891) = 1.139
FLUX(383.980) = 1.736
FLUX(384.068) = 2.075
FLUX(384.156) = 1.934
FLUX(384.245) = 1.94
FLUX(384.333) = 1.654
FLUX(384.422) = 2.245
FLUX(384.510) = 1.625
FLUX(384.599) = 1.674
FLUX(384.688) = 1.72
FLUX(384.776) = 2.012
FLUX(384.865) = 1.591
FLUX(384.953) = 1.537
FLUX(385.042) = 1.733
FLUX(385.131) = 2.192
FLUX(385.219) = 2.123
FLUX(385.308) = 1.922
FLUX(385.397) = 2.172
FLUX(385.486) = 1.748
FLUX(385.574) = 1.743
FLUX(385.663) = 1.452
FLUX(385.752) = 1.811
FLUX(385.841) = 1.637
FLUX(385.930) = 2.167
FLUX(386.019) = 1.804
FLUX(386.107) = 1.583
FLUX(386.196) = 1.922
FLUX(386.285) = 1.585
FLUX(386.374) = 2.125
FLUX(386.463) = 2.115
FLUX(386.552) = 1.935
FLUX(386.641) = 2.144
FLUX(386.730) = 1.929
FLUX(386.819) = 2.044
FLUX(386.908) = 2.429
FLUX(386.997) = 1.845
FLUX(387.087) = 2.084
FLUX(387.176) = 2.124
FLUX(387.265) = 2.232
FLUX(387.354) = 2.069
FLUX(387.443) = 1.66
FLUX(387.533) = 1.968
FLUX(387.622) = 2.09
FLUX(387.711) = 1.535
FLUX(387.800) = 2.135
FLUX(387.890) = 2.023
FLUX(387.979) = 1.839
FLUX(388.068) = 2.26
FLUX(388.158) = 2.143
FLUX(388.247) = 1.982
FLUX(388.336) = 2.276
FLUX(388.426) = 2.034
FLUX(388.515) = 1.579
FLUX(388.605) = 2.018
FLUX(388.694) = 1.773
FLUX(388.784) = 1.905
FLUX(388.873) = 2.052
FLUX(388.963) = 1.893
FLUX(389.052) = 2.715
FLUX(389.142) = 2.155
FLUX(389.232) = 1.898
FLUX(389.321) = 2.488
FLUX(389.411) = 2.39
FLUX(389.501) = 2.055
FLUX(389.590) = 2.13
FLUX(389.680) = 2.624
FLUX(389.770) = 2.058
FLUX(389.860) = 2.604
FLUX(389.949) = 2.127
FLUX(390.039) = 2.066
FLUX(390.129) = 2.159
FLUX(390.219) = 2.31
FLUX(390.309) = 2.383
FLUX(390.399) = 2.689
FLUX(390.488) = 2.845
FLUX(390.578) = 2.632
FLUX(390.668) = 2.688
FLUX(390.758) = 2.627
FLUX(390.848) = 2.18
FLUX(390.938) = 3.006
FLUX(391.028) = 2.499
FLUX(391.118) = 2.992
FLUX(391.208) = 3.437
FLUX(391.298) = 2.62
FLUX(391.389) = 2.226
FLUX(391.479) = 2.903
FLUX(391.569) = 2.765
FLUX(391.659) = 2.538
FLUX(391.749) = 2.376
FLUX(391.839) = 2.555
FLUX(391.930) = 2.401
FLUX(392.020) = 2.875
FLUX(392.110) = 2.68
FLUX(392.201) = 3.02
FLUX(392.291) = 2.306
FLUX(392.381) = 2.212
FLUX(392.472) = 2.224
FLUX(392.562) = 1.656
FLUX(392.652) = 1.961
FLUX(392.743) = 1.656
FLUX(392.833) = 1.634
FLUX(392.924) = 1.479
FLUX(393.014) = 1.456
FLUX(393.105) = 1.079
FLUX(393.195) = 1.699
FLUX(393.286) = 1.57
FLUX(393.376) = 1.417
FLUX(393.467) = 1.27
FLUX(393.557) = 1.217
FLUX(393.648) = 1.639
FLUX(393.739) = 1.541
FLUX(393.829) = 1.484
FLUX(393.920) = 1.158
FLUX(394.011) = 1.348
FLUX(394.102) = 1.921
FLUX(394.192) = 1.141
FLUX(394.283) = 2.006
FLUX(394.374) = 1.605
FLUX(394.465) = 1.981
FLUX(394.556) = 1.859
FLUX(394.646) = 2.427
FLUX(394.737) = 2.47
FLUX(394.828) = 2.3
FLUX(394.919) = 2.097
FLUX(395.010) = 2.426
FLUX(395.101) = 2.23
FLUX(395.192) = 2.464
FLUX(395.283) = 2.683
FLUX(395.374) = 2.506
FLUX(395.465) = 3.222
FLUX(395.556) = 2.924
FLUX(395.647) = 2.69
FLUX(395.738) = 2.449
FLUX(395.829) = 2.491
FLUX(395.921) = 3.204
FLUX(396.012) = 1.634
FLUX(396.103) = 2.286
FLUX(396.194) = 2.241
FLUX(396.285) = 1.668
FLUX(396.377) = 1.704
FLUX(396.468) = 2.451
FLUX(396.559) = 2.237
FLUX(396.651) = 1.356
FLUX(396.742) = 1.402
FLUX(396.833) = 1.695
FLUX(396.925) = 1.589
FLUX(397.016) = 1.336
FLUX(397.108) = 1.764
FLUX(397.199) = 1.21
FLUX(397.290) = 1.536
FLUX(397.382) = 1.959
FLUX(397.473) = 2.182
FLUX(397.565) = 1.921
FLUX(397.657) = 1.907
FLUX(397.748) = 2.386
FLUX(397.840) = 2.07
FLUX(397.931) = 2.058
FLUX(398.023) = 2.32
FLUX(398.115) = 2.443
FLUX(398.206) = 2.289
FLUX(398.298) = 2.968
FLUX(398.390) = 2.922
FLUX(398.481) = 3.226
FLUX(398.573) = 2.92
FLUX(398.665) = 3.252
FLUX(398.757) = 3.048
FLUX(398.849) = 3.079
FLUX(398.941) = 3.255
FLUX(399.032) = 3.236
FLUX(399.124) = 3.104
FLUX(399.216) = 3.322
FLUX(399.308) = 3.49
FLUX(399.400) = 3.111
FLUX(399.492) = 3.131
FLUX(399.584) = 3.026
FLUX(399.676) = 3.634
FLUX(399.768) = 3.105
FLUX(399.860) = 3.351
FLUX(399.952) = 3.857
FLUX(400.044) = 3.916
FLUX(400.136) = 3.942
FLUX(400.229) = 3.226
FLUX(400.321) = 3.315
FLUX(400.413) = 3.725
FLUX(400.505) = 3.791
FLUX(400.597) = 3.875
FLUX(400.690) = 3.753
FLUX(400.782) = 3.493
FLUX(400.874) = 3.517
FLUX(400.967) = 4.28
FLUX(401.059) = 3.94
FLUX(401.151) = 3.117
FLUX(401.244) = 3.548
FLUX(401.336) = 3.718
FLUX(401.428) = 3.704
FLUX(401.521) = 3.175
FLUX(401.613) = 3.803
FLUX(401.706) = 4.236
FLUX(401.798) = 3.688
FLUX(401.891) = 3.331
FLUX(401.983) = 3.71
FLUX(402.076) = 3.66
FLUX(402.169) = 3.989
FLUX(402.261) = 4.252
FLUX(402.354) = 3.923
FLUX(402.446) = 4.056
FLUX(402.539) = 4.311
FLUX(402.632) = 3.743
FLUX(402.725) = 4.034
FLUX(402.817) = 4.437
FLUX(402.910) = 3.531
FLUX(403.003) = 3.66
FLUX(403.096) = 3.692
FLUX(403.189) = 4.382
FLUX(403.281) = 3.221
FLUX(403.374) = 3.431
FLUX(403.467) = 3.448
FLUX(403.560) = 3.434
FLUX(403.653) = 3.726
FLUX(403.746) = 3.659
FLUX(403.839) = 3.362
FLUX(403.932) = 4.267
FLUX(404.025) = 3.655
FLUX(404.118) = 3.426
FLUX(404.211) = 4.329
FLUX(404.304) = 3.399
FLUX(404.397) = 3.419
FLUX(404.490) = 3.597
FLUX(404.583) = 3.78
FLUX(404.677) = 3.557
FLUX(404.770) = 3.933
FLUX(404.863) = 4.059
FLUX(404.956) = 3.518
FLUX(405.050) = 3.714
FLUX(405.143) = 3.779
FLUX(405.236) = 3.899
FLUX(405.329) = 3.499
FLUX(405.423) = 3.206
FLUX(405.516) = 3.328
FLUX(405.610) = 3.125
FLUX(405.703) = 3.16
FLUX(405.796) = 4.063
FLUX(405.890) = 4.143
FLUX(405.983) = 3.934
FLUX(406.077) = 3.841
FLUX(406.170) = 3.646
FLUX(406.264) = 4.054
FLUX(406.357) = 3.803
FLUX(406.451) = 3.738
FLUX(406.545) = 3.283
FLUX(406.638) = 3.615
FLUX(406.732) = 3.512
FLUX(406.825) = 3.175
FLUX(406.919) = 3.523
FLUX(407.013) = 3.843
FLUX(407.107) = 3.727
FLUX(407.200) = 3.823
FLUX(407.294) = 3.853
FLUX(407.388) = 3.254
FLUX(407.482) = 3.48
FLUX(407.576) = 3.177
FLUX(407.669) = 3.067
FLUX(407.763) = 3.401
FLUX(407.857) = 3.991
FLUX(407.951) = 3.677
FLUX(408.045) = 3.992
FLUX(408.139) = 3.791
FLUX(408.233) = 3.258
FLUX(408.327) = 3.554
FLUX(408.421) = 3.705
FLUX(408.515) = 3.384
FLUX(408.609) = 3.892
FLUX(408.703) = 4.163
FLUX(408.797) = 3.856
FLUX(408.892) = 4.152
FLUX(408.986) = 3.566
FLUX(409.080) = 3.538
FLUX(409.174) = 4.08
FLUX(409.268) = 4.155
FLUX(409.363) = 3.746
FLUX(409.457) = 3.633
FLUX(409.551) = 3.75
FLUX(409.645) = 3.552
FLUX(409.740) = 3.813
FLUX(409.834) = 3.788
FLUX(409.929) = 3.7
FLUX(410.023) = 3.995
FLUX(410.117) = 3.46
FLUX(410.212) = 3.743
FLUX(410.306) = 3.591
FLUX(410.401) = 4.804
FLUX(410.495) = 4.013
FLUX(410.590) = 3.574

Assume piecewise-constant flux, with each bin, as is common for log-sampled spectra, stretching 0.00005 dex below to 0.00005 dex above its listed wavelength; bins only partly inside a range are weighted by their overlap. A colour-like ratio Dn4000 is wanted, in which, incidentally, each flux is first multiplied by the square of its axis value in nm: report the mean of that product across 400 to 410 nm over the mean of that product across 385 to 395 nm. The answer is 1.9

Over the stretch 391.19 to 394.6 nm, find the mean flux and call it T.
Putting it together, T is 1.96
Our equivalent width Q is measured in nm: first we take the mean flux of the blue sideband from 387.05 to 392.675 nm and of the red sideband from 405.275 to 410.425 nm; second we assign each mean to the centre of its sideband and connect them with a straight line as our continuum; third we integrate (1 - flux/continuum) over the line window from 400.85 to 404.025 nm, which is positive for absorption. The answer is -0.49 nm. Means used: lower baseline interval 2.3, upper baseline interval 3.68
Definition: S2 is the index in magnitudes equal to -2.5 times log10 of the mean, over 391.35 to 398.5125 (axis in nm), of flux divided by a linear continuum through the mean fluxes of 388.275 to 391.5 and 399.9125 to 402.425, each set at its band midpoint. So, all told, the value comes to 0.38 mag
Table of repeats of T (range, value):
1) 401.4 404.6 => 3.76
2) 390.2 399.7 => 2.29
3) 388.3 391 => 2.28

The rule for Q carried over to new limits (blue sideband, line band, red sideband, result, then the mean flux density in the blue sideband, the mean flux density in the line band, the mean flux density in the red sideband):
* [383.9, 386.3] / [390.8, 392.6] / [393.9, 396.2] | -0.42 nm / 1.82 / 2.58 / 2.23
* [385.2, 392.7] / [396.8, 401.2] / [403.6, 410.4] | 0.20 nm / 2.2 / 2.91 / 3.69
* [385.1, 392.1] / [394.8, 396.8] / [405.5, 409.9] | 0.33 nm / 2.2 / 2.3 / 3.67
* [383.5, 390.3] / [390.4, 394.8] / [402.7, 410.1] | 0.58 nm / 1.96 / 2.12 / 3.69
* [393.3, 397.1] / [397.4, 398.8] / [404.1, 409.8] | -0.06 nm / 1.99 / 2.52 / 3.67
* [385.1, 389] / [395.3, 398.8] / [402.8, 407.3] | 0.79 nm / 1.96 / 2.25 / 3.67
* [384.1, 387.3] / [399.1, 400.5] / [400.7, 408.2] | -0.08 nm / 1.9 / 3.43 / 3.69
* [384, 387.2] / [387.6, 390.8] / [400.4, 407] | 0.09 nm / 1.9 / 2.2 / 3.71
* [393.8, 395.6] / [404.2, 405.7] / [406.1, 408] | -0.12 nm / 2.12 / 3.6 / 3.59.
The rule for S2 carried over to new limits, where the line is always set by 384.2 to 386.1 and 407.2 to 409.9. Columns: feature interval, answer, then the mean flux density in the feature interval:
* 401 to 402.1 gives -0.16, 3.64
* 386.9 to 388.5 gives 0.00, 2.02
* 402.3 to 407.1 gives -0.10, 3.7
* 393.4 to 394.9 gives 0.43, 1.71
